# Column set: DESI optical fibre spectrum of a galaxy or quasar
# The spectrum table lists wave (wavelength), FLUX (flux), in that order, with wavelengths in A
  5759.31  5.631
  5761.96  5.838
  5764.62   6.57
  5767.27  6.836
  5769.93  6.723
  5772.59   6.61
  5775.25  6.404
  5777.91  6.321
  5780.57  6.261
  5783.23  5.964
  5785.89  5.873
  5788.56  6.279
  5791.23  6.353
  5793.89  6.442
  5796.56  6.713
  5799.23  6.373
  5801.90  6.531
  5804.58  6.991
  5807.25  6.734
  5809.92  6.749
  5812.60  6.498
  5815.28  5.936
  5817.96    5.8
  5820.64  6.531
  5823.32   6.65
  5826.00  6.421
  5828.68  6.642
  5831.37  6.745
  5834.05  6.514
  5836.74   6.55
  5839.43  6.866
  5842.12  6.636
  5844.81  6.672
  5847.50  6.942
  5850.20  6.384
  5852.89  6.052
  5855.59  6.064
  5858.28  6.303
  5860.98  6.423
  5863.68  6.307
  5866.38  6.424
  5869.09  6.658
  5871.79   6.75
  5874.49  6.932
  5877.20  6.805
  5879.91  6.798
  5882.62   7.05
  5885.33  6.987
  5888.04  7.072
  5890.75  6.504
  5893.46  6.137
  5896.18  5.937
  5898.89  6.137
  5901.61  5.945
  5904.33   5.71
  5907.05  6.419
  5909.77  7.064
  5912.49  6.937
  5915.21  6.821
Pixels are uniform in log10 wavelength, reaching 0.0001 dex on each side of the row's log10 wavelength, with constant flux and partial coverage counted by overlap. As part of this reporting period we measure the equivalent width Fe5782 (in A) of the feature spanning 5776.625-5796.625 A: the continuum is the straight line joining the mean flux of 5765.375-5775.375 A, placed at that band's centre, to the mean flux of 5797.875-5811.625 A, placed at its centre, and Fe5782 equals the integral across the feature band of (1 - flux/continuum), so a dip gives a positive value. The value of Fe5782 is 1.26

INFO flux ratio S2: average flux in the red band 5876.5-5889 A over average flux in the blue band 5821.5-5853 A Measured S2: 1.05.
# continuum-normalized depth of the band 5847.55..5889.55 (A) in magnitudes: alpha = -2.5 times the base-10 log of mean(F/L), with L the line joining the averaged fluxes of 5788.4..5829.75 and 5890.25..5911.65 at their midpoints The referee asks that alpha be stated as -0.05 mag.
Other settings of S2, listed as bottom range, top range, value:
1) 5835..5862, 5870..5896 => 1.04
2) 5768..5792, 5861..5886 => 1.06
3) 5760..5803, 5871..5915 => 1.03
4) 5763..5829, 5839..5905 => 1.01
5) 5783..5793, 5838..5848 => 1.10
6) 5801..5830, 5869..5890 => 1.06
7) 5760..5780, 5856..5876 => 1.01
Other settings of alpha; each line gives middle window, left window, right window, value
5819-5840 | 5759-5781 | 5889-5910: -0.05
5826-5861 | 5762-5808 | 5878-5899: 0.00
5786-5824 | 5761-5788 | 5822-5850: 0.01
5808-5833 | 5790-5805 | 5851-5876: 0.01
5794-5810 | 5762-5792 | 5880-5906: -0.05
